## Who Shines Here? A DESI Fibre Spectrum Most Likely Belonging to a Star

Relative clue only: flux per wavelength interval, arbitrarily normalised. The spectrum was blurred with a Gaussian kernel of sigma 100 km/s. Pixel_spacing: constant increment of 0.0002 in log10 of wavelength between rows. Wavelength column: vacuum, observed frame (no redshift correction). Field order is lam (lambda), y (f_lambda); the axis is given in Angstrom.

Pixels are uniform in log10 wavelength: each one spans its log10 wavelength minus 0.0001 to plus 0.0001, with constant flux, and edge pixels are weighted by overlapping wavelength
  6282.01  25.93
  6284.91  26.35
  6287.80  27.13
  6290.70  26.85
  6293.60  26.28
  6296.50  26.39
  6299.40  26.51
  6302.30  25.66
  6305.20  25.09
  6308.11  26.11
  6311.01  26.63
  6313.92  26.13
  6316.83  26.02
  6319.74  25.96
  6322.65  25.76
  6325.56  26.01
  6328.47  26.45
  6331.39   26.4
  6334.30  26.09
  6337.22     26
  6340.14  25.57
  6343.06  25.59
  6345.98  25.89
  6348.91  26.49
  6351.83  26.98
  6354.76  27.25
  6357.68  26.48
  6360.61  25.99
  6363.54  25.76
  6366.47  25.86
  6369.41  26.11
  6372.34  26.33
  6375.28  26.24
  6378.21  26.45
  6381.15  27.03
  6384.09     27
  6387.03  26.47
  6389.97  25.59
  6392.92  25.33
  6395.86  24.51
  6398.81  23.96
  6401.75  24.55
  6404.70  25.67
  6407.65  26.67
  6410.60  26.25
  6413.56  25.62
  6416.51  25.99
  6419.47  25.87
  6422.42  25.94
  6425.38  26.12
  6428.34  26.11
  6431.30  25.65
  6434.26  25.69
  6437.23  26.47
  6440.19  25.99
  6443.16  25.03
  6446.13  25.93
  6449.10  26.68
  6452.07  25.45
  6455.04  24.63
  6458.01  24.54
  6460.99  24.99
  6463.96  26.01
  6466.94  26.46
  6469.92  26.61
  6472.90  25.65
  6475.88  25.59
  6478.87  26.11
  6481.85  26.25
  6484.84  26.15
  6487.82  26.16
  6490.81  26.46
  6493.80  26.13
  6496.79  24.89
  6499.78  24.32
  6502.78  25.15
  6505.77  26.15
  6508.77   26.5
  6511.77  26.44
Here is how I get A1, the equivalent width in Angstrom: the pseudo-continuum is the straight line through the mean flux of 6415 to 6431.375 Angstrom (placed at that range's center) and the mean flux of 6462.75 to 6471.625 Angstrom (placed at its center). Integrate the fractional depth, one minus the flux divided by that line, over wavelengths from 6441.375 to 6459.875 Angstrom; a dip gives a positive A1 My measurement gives 0.6 Angstrom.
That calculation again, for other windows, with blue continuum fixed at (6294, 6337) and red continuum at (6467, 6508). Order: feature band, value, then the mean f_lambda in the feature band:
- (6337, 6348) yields 0.12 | 25.8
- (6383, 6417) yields 0.48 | 25.6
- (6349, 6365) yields -0.28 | 26.5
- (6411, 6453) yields 0.03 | 25.9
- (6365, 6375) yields -0.04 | 26.1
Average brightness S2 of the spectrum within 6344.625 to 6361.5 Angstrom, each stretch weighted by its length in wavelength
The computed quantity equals 26.5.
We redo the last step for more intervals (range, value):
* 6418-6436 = 25.9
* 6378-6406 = 25.6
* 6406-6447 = 25.9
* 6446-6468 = 25.6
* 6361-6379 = 26.1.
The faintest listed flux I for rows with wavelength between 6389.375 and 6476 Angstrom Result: 23.96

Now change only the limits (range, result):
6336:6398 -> 24.51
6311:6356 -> 25.57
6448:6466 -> 24.54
